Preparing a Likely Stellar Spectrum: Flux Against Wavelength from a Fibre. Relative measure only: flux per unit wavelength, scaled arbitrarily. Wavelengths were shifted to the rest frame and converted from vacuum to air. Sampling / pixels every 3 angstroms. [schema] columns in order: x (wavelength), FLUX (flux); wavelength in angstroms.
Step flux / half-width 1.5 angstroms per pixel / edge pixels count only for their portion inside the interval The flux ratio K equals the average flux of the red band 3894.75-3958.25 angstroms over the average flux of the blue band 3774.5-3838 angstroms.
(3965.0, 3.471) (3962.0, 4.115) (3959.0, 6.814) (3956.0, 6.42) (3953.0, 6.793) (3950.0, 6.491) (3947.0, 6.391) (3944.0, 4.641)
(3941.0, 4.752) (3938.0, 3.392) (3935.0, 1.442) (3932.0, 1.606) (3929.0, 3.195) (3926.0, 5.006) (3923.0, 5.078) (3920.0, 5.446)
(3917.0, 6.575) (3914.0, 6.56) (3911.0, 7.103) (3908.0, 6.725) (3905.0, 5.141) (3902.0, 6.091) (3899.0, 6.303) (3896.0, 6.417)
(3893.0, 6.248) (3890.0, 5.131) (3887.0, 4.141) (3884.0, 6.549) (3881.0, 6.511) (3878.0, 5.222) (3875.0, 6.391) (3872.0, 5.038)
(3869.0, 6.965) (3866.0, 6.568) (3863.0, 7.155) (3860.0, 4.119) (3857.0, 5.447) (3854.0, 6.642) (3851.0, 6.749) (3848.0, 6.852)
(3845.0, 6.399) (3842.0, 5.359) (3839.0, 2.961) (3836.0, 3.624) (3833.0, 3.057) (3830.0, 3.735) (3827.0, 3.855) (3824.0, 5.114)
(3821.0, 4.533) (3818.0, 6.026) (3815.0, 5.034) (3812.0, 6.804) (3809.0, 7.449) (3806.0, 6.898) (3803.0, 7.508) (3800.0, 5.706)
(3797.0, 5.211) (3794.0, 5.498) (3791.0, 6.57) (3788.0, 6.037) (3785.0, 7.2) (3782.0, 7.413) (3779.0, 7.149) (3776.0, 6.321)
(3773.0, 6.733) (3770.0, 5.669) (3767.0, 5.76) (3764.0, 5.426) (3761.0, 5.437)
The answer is 0.9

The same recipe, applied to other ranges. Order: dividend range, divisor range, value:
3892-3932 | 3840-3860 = 0.95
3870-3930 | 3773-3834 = 0.98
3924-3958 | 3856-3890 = 0.79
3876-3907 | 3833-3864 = 1.08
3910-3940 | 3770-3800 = 0.71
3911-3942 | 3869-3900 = 0.76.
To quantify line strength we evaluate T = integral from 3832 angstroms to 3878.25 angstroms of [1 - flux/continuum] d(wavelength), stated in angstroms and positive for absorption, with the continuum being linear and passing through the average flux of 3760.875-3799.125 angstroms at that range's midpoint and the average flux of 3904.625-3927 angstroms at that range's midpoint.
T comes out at 4.0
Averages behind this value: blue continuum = 6.21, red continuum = 6.02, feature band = 5.57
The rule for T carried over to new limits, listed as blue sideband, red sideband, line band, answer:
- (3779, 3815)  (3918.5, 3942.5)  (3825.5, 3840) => 5.8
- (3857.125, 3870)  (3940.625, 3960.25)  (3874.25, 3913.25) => 0.6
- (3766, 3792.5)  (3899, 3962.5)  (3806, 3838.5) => 6.6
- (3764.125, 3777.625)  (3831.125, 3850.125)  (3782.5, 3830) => -4.4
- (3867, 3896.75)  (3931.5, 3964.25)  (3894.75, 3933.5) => -0.5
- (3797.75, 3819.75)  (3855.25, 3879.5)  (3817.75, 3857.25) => 7.4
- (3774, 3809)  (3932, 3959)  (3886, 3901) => -0.6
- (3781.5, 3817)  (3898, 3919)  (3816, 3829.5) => 3.4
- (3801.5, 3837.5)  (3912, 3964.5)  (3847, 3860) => -2.3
